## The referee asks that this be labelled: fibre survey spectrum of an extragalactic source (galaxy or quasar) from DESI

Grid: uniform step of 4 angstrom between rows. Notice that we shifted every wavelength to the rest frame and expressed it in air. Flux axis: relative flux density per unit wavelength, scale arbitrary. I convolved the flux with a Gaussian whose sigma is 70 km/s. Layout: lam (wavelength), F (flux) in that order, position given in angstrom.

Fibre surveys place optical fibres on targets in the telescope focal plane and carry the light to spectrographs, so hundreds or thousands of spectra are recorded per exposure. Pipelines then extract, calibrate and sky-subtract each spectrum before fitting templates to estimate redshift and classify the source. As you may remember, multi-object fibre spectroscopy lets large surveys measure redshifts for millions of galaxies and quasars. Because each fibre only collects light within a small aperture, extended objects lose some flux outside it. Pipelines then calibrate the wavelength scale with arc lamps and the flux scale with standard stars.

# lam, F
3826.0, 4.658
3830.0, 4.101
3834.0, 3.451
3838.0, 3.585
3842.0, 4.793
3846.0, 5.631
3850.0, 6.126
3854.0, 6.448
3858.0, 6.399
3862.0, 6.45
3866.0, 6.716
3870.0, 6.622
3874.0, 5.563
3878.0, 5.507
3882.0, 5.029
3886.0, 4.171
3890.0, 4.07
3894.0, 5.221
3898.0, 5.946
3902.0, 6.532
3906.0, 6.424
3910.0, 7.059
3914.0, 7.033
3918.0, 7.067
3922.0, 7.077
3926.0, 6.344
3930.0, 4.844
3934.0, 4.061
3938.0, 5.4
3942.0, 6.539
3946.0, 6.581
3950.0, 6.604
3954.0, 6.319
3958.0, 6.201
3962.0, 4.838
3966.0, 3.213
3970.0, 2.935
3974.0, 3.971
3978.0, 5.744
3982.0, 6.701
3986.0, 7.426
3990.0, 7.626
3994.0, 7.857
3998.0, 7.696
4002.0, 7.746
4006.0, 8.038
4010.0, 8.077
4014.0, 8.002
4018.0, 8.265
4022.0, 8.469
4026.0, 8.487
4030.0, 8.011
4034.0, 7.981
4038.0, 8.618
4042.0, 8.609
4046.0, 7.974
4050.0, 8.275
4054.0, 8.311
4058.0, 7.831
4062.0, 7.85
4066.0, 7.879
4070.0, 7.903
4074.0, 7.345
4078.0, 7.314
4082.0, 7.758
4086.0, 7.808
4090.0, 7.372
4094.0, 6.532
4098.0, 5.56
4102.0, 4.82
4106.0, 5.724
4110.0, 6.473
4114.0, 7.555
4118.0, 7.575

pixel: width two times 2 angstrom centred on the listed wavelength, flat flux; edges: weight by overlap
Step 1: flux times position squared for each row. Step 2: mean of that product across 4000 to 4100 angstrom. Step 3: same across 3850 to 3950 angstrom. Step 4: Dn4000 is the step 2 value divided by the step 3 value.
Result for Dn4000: 1.41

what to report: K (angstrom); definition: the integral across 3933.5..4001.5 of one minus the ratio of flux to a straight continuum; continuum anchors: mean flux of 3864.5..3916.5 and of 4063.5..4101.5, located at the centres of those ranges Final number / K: 4.7 angstrom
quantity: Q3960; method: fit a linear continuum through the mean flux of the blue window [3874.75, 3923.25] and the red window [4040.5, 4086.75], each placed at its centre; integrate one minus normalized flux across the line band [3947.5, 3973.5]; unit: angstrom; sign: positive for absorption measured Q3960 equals 6.4 angstrom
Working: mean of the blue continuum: 5.9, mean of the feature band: 4.99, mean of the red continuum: 7.9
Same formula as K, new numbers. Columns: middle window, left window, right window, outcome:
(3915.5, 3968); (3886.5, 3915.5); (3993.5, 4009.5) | 6.9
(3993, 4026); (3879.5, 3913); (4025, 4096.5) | -4.1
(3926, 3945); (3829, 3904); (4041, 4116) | 2.0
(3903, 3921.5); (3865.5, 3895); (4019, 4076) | -3.3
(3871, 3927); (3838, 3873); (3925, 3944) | -2.9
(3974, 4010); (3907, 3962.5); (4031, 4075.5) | -0.5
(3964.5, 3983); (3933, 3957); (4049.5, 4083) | 5.8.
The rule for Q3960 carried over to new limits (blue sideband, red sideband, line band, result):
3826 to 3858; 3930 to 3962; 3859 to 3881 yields -4.0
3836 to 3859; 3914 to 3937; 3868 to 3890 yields 1.5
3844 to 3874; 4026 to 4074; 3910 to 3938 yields 3.2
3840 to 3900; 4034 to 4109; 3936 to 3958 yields 0.2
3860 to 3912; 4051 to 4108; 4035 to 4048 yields -2.8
